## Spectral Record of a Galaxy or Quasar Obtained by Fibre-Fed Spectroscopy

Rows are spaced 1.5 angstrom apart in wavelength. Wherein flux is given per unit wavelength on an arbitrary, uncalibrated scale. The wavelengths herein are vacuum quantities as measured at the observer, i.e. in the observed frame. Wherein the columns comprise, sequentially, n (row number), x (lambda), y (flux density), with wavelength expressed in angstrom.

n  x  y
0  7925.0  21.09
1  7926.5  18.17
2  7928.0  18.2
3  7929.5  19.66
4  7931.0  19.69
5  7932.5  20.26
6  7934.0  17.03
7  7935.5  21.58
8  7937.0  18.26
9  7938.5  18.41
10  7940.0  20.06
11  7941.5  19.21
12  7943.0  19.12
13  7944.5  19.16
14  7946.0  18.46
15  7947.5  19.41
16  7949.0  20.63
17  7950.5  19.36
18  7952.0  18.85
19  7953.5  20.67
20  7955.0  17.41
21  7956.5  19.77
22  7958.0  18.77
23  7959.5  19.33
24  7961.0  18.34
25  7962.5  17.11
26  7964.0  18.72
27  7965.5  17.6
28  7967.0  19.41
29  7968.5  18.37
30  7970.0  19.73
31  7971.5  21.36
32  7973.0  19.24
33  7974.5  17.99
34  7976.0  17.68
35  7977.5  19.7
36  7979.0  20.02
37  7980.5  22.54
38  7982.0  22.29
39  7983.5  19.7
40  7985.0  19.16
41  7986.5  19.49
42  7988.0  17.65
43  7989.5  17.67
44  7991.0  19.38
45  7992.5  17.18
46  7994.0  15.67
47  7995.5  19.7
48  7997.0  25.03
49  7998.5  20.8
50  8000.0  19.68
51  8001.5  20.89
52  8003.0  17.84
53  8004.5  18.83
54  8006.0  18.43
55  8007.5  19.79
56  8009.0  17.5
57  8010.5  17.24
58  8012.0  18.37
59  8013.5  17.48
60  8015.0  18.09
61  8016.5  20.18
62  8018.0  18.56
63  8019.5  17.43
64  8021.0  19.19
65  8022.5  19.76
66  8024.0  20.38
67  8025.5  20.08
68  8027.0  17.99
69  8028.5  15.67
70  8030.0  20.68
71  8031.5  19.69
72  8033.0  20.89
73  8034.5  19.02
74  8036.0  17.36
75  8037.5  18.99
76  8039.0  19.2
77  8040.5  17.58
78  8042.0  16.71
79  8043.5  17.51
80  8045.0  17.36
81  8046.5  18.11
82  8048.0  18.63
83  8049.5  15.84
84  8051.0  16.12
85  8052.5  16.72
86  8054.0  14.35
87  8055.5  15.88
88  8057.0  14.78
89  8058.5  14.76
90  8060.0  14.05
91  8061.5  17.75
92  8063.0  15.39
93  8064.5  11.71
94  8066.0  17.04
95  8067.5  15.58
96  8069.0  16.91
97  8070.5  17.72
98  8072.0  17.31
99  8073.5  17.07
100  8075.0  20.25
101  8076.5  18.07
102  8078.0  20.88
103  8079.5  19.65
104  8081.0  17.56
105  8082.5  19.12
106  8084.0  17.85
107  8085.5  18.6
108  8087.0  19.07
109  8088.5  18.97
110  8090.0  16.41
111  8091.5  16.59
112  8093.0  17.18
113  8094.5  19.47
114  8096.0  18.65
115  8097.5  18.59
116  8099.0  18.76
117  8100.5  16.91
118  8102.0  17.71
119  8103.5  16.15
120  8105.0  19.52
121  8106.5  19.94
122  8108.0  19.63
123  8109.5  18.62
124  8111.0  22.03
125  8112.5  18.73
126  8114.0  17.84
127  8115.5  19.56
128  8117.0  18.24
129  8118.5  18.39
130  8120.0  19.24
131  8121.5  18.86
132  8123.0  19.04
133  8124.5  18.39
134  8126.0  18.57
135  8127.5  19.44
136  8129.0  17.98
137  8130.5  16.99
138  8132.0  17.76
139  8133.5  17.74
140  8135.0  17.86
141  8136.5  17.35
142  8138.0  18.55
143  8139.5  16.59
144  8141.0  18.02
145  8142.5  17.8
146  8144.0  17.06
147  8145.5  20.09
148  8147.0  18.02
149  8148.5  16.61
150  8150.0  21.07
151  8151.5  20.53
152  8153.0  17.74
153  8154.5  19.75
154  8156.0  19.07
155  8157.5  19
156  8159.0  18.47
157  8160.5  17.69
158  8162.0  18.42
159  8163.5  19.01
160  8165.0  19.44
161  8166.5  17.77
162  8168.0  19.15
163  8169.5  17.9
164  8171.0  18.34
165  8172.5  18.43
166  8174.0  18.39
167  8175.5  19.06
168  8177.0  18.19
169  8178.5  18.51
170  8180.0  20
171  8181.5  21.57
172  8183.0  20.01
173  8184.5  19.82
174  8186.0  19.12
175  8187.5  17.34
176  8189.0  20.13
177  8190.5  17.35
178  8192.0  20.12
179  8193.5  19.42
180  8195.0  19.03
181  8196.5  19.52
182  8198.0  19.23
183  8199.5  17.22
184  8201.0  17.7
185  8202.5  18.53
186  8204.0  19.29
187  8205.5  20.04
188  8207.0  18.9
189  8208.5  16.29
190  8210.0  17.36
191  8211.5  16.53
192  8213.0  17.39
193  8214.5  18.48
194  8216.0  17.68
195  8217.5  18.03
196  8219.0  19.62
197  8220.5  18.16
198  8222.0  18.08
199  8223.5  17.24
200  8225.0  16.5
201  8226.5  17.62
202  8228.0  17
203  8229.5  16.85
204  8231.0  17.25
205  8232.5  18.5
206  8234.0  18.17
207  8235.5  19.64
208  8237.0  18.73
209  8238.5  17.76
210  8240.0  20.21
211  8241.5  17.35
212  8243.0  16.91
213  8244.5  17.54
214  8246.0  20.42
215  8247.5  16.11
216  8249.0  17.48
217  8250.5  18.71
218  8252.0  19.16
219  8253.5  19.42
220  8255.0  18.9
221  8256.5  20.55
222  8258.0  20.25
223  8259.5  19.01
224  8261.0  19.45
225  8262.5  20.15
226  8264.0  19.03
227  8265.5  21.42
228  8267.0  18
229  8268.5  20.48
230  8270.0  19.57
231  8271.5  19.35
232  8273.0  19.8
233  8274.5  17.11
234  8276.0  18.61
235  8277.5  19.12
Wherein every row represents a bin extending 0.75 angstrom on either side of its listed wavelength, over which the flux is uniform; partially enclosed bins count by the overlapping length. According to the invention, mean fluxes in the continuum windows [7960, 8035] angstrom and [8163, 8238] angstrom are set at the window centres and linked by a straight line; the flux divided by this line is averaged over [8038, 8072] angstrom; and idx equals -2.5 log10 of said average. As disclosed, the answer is 0.156 mag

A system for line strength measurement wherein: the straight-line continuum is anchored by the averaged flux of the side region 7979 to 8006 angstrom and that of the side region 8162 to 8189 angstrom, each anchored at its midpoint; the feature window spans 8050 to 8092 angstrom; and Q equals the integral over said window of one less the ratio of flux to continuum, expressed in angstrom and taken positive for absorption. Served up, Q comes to 5.04 angstrom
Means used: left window 19.6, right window 19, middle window 17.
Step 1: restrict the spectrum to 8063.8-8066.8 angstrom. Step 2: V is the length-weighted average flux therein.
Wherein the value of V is 14.4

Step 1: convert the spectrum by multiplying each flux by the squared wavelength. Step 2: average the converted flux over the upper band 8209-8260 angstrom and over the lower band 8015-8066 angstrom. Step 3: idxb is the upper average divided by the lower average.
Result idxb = 1.1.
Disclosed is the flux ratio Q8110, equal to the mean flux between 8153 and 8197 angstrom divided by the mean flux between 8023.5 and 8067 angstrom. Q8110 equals 1.10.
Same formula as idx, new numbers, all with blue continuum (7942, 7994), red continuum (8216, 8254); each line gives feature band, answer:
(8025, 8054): 0.05 mag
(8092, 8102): 0.03 mag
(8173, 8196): -0.05 mag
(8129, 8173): 0.00 mag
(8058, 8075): 0.16 mag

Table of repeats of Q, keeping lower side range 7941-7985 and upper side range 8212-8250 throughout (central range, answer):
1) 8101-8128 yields -0.5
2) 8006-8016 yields 0.5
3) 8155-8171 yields -0.3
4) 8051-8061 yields 1.9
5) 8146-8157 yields -0.4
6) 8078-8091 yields 0.1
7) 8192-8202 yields -0.4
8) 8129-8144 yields 0.7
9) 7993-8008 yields -0.4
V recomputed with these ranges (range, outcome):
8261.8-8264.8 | 19.6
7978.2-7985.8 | 20.7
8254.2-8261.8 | 19.6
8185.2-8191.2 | 18.5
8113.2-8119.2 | 18.5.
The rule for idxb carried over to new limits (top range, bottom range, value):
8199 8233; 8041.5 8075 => 1.14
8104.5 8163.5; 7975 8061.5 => 1.04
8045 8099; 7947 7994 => 0.93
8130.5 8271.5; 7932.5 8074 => 1.06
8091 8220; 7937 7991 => 1.01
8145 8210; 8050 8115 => 1.10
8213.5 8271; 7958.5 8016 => 1.04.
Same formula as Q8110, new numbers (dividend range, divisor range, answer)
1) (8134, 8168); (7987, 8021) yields 0.98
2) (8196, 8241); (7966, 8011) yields 0.94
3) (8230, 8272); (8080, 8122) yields 1.02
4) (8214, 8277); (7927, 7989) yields 0.97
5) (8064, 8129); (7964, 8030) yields 0.96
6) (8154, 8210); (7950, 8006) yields 0.98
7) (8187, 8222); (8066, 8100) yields 1.01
